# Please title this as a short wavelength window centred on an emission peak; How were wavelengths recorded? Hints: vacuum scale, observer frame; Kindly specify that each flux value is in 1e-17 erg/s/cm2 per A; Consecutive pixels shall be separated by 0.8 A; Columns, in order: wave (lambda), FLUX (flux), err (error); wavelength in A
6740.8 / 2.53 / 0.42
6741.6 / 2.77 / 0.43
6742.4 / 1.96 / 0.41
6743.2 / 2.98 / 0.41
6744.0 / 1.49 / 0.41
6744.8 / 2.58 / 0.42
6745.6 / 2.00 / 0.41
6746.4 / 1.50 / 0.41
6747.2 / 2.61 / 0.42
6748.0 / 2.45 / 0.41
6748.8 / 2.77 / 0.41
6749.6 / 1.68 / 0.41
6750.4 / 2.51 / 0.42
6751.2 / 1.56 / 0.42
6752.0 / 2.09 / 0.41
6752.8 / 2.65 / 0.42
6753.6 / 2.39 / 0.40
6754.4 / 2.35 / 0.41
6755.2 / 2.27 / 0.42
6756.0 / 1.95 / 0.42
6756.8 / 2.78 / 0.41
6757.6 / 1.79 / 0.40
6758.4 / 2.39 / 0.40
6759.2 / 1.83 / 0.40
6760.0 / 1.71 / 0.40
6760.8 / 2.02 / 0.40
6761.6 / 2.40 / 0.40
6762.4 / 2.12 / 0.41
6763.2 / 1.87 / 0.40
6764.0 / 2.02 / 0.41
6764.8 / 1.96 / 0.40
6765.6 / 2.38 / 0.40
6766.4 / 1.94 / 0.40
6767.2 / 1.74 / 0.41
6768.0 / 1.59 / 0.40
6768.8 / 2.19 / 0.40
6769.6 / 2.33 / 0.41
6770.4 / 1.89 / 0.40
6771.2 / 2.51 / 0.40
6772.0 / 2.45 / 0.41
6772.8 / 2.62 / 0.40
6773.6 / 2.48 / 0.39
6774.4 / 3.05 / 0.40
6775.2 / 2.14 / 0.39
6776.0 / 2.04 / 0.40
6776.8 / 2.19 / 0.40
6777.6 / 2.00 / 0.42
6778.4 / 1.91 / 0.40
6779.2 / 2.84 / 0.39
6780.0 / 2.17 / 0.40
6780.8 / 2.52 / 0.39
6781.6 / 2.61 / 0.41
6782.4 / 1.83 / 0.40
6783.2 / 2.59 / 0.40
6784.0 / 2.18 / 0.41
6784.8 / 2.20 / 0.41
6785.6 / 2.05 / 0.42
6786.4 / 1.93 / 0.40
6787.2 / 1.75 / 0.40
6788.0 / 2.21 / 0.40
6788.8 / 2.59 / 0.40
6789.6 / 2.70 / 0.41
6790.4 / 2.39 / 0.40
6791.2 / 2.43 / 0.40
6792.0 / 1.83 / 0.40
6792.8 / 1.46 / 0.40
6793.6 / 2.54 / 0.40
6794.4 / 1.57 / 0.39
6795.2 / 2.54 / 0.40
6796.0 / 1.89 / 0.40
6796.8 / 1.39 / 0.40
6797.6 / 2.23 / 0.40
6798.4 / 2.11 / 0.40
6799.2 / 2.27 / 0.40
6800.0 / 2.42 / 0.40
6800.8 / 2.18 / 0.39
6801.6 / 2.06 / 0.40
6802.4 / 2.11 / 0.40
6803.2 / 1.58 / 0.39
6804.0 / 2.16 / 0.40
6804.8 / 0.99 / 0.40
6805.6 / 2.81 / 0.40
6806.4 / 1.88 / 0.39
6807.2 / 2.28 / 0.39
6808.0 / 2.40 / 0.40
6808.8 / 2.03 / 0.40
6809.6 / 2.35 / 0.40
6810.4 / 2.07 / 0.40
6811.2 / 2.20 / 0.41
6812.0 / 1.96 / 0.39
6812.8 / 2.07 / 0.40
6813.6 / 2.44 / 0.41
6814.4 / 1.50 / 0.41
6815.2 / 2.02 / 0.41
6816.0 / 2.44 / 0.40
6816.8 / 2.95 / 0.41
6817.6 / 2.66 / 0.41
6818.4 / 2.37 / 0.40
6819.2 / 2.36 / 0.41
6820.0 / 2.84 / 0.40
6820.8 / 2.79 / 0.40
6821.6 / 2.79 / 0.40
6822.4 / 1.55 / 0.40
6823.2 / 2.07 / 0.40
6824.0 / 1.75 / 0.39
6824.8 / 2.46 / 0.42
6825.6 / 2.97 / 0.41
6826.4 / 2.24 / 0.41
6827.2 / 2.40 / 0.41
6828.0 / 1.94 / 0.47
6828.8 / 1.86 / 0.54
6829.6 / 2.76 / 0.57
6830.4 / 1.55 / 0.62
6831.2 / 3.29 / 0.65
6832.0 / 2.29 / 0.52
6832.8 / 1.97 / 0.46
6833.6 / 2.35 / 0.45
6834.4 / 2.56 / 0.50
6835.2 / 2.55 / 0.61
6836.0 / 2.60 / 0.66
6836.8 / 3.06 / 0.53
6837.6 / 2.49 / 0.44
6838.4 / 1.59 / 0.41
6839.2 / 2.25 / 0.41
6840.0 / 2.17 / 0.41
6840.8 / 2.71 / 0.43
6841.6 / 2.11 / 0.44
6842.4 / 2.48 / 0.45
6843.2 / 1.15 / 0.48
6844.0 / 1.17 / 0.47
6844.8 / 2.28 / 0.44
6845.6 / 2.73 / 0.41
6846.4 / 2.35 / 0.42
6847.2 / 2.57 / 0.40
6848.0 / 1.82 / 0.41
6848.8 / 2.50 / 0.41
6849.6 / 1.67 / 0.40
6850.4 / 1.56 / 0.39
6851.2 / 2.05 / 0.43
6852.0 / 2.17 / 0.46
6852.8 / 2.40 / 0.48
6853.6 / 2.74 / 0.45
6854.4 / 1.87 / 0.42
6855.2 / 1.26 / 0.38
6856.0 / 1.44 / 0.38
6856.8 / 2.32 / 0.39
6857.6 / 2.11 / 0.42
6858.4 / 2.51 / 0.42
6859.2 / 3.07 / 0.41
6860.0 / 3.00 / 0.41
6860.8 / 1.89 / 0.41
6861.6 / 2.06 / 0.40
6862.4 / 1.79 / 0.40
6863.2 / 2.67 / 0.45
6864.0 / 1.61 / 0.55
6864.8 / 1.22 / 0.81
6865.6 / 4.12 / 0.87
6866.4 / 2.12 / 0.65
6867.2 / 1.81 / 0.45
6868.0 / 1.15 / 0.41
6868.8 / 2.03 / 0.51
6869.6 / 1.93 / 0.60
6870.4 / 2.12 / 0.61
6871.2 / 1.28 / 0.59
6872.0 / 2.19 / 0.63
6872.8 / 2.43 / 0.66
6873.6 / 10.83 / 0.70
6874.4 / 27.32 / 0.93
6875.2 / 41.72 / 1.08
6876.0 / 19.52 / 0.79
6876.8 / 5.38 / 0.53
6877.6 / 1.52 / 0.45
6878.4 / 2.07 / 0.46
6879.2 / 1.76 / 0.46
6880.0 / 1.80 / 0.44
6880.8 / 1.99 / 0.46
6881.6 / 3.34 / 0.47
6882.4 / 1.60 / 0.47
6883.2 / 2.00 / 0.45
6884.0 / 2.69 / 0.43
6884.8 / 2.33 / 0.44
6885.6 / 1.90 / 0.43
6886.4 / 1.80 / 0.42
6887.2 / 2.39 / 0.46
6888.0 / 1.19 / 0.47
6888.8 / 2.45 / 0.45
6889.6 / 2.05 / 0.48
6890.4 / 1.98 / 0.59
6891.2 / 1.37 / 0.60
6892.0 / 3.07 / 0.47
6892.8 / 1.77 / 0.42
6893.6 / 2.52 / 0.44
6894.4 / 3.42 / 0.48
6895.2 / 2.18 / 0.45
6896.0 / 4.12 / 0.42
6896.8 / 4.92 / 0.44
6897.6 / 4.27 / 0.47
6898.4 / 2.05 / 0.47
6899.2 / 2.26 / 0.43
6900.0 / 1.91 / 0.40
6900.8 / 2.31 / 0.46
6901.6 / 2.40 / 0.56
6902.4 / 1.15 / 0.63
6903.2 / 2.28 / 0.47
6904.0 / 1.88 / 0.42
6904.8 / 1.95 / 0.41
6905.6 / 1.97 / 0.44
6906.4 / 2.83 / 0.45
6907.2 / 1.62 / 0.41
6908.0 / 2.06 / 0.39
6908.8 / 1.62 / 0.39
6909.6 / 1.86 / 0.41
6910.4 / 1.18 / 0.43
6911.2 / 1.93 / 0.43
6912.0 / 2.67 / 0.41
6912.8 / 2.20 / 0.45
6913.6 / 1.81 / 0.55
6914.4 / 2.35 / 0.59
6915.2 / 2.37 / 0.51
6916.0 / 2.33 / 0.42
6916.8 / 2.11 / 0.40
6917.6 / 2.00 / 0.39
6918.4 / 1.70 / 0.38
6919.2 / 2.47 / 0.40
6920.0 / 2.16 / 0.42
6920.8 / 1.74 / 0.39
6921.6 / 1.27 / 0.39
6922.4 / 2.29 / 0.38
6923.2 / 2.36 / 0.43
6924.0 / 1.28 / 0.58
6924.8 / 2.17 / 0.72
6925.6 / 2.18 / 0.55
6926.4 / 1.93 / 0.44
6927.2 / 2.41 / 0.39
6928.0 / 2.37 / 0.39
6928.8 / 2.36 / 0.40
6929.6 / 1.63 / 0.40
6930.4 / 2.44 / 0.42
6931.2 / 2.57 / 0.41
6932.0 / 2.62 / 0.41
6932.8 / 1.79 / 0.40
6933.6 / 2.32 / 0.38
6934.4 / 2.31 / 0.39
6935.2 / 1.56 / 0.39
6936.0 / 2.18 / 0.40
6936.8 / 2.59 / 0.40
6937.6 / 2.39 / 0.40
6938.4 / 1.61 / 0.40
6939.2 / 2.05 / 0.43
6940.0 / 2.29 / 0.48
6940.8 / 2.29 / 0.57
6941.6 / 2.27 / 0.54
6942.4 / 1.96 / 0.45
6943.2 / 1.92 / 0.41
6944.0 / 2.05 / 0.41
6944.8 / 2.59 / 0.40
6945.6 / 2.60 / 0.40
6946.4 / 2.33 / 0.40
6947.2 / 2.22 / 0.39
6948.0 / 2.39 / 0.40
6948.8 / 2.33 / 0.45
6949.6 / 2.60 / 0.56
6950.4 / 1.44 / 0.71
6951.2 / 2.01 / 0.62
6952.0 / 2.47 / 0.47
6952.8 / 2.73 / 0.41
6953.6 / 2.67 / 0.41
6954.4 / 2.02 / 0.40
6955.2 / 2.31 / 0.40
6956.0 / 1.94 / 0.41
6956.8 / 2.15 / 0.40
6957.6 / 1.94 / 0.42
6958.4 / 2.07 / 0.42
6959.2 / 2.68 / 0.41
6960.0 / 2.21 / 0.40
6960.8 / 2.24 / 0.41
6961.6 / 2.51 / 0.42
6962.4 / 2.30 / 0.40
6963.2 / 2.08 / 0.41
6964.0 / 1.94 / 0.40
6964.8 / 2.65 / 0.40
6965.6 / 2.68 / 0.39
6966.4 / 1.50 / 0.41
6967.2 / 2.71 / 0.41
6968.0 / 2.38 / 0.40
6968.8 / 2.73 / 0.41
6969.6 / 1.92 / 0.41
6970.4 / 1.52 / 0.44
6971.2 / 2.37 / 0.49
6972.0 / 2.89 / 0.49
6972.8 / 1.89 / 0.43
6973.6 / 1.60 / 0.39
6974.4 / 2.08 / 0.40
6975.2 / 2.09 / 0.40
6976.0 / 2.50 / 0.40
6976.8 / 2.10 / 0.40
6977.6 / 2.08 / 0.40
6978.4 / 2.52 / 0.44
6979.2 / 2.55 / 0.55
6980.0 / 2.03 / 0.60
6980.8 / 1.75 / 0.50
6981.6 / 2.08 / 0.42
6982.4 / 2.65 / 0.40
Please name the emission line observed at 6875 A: H-alpha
